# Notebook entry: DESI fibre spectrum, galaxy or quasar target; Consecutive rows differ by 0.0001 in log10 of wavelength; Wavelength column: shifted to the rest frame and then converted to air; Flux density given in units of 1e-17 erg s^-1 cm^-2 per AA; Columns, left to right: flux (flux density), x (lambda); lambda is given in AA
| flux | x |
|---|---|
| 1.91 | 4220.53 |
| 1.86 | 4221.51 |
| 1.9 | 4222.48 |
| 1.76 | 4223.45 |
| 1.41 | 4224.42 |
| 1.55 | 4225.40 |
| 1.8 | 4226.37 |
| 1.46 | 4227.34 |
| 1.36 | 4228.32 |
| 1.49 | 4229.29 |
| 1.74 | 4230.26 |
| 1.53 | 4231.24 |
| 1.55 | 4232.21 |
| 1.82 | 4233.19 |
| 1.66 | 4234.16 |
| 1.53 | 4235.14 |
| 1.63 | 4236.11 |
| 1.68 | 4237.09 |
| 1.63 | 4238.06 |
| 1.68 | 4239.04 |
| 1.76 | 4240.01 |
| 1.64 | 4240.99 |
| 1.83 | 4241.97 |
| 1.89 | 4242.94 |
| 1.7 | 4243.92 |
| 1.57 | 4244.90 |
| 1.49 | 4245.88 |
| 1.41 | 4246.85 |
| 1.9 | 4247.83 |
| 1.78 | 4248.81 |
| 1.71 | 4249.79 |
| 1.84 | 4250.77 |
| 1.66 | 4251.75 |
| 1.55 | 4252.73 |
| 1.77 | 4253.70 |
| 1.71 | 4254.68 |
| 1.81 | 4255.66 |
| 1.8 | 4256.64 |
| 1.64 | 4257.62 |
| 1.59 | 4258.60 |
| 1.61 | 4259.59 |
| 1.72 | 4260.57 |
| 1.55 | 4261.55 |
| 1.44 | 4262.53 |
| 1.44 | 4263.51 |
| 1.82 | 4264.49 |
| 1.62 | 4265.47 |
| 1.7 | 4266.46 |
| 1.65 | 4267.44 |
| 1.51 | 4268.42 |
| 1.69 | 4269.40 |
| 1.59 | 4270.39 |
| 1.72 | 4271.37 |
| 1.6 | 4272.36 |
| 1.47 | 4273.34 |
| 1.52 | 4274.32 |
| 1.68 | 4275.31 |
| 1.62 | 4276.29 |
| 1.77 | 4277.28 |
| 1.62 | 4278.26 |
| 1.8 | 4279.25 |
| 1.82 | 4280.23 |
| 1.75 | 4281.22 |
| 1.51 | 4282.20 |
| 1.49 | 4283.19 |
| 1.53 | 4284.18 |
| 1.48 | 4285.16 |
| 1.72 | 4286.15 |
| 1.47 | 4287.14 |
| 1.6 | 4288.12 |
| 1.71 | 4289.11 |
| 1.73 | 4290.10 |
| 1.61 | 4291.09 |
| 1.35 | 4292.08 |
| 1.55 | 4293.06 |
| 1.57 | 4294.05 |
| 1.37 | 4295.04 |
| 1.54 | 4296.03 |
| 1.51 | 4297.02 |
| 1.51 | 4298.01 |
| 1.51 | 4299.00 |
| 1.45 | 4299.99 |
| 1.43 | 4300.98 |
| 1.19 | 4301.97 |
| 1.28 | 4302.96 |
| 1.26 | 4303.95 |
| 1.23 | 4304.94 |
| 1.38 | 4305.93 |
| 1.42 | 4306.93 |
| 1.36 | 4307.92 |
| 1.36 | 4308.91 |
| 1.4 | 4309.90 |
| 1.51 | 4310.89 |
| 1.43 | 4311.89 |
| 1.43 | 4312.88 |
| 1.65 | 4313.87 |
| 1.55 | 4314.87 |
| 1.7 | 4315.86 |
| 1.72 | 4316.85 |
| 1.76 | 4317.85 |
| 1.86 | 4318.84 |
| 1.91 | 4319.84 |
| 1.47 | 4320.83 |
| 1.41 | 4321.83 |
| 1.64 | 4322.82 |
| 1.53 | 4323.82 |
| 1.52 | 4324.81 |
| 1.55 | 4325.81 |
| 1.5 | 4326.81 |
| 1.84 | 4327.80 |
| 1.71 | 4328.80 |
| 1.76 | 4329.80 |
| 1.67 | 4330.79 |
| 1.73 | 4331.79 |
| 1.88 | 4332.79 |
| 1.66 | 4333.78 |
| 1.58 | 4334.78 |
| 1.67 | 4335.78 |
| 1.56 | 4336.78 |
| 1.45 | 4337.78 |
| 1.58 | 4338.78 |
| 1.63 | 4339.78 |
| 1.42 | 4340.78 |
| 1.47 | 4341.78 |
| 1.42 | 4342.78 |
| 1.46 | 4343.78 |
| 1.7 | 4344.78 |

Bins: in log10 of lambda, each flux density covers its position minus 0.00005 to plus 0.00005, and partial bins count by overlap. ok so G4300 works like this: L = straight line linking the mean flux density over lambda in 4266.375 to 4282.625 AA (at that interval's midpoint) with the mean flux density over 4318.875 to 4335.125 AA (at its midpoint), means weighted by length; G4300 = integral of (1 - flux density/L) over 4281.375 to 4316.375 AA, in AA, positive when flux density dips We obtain 3.58 AA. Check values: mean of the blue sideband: 1.65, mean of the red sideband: 1.65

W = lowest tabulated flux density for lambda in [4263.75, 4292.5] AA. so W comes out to 1.35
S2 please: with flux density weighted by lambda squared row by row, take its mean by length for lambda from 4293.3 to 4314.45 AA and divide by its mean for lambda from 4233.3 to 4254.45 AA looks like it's 0.9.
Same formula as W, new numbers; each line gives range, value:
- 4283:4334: 1.19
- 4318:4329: 1.41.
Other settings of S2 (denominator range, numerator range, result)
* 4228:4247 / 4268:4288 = 1.01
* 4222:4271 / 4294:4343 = 0.96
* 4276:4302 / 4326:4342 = 1.06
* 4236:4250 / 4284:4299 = 0.94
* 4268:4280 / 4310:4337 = 1.02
